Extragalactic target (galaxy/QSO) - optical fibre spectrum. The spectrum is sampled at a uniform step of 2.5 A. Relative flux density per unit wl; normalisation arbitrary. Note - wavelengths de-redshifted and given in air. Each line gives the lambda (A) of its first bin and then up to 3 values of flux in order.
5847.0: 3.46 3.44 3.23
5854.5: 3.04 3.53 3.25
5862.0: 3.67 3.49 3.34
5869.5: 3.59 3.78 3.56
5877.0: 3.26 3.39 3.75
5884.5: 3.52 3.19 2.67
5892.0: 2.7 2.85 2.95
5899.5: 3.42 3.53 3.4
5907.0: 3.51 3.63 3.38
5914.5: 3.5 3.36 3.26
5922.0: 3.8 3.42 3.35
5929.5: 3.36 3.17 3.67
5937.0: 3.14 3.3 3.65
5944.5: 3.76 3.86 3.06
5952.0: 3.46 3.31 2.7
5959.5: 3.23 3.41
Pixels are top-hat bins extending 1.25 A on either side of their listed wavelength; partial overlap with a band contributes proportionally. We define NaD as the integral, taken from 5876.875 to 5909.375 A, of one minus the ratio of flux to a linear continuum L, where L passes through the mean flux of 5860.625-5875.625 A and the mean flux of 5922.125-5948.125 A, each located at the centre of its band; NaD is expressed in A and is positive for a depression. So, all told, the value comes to 2.6 A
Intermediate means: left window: 3.57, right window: 3.48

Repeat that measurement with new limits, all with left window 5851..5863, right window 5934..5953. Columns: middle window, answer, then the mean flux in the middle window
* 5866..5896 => 0.72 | 3.3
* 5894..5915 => 0.32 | 3.36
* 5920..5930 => -0.07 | 3.48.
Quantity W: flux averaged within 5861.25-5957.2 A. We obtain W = 3.38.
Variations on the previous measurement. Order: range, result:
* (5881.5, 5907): 3.2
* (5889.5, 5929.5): 3.32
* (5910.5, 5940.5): 3.4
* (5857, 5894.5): 3.36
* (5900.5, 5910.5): 3.51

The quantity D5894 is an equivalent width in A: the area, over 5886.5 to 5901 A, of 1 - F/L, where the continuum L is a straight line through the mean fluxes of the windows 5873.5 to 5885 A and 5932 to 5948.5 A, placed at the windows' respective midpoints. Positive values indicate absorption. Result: 2.23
